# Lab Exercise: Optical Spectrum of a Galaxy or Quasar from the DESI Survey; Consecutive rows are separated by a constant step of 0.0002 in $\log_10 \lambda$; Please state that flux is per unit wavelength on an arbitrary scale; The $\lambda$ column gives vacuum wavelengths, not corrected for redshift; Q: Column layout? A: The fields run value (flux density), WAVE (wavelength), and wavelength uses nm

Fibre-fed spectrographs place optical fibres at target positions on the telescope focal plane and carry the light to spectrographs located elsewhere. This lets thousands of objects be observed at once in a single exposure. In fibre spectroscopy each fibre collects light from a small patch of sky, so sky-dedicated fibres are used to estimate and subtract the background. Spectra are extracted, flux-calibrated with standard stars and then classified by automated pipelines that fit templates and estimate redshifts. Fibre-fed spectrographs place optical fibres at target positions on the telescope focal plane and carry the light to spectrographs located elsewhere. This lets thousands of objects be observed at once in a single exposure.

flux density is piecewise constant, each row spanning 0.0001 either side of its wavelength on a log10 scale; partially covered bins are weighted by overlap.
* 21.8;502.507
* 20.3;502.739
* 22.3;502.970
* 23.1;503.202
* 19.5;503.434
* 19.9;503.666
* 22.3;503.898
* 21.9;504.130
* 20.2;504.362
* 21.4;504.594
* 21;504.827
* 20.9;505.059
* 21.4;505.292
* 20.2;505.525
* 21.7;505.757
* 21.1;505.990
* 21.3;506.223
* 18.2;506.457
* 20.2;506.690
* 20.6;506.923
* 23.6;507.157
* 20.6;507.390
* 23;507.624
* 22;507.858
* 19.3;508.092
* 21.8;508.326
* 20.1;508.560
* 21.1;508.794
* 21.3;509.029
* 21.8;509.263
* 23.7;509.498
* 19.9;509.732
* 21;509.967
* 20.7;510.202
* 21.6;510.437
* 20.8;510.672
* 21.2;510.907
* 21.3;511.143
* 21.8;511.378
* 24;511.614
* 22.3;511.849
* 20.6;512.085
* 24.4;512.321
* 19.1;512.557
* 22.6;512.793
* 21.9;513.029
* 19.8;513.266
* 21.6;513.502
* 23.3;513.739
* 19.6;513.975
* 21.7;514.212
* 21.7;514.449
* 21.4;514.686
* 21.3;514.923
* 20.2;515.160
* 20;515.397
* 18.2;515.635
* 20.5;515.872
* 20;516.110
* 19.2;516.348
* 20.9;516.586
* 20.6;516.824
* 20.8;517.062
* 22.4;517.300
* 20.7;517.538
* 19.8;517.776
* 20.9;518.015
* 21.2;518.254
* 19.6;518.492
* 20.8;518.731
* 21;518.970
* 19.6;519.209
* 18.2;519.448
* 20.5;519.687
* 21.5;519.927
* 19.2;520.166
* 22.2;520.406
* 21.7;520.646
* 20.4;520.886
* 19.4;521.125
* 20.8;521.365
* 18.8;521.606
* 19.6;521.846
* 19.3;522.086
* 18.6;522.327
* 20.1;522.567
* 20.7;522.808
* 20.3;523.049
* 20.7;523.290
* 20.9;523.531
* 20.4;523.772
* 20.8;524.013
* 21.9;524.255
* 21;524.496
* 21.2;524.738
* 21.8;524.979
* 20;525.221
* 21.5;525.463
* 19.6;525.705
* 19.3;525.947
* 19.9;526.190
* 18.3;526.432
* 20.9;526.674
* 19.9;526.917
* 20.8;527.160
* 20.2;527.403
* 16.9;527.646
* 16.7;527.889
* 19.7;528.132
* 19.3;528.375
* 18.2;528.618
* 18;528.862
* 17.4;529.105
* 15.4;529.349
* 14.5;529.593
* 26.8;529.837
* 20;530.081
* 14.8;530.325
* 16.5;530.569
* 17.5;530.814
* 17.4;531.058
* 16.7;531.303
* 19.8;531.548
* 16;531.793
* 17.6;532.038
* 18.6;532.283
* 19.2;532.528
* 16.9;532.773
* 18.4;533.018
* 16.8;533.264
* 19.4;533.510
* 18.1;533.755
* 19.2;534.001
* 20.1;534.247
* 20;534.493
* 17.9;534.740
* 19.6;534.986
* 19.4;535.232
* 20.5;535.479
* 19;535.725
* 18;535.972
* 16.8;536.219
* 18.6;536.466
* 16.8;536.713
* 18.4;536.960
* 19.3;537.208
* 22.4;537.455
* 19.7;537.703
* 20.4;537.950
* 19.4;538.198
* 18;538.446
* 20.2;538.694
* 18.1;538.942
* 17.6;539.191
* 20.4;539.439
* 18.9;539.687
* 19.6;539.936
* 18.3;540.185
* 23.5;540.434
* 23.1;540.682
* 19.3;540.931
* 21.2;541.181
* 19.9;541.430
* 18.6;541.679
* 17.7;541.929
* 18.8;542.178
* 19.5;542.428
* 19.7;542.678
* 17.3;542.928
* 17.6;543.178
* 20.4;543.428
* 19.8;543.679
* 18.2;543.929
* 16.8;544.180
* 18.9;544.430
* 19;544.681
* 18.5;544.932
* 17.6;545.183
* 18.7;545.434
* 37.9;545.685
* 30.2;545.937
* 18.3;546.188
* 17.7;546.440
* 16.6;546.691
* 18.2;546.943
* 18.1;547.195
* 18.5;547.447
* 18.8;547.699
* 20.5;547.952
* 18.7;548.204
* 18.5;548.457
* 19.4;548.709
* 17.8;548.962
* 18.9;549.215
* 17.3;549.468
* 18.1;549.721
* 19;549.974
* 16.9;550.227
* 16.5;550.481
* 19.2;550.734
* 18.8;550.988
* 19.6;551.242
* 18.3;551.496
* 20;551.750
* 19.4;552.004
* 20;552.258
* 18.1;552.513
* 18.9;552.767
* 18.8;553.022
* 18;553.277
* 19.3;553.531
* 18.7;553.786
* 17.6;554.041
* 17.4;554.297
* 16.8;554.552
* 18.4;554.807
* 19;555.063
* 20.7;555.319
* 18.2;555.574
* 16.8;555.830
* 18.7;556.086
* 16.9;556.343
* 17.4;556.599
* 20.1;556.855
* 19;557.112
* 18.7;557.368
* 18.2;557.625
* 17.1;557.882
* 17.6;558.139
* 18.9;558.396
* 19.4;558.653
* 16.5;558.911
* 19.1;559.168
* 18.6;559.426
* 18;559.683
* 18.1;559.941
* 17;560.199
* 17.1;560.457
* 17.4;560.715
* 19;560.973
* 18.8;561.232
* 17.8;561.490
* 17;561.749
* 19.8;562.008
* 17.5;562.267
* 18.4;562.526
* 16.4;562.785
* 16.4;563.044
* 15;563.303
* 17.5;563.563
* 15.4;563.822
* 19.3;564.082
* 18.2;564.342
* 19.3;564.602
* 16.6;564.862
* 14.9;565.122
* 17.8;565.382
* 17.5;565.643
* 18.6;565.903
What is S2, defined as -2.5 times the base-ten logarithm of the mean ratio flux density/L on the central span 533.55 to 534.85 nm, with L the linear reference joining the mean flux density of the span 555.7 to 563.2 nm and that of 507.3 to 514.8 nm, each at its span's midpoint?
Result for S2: 0.04 mag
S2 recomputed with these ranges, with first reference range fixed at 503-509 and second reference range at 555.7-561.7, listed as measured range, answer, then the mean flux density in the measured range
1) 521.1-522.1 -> 0.03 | 19.6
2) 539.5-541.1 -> -0.07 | 20.5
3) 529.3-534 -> 0.09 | 18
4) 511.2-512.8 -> -0.07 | 22.1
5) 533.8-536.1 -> 0.01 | 19.3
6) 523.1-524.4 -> -0.04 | 20.9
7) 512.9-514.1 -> -0.03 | 21.3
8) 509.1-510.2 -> -0.03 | 21.5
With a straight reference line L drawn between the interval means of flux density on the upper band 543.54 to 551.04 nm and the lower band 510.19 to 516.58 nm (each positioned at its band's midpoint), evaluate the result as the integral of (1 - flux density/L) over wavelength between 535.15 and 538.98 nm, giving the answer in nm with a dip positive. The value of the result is 0.16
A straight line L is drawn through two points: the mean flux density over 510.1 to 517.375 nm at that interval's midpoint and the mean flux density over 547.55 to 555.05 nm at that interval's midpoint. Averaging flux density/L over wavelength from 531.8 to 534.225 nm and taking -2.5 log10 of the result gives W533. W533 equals 0.09 mag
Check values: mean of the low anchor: 21.1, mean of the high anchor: 18.5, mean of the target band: 18.2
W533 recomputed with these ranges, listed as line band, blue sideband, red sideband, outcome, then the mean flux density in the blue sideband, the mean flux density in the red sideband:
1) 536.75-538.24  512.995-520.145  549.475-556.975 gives -0.02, 20.6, 18.4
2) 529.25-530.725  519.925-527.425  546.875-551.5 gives 0.11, 20.3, 18.5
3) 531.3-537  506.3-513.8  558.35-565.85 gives 0.07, 21.4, 17.7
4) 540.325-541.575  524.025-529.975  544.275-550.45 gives -0.09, 19.6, 19.6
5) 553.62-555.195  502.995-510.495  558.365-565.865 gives 0.01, 21.1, 17.7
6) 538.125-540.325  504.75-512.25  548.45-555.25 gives 0.02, 21.3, 18.5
